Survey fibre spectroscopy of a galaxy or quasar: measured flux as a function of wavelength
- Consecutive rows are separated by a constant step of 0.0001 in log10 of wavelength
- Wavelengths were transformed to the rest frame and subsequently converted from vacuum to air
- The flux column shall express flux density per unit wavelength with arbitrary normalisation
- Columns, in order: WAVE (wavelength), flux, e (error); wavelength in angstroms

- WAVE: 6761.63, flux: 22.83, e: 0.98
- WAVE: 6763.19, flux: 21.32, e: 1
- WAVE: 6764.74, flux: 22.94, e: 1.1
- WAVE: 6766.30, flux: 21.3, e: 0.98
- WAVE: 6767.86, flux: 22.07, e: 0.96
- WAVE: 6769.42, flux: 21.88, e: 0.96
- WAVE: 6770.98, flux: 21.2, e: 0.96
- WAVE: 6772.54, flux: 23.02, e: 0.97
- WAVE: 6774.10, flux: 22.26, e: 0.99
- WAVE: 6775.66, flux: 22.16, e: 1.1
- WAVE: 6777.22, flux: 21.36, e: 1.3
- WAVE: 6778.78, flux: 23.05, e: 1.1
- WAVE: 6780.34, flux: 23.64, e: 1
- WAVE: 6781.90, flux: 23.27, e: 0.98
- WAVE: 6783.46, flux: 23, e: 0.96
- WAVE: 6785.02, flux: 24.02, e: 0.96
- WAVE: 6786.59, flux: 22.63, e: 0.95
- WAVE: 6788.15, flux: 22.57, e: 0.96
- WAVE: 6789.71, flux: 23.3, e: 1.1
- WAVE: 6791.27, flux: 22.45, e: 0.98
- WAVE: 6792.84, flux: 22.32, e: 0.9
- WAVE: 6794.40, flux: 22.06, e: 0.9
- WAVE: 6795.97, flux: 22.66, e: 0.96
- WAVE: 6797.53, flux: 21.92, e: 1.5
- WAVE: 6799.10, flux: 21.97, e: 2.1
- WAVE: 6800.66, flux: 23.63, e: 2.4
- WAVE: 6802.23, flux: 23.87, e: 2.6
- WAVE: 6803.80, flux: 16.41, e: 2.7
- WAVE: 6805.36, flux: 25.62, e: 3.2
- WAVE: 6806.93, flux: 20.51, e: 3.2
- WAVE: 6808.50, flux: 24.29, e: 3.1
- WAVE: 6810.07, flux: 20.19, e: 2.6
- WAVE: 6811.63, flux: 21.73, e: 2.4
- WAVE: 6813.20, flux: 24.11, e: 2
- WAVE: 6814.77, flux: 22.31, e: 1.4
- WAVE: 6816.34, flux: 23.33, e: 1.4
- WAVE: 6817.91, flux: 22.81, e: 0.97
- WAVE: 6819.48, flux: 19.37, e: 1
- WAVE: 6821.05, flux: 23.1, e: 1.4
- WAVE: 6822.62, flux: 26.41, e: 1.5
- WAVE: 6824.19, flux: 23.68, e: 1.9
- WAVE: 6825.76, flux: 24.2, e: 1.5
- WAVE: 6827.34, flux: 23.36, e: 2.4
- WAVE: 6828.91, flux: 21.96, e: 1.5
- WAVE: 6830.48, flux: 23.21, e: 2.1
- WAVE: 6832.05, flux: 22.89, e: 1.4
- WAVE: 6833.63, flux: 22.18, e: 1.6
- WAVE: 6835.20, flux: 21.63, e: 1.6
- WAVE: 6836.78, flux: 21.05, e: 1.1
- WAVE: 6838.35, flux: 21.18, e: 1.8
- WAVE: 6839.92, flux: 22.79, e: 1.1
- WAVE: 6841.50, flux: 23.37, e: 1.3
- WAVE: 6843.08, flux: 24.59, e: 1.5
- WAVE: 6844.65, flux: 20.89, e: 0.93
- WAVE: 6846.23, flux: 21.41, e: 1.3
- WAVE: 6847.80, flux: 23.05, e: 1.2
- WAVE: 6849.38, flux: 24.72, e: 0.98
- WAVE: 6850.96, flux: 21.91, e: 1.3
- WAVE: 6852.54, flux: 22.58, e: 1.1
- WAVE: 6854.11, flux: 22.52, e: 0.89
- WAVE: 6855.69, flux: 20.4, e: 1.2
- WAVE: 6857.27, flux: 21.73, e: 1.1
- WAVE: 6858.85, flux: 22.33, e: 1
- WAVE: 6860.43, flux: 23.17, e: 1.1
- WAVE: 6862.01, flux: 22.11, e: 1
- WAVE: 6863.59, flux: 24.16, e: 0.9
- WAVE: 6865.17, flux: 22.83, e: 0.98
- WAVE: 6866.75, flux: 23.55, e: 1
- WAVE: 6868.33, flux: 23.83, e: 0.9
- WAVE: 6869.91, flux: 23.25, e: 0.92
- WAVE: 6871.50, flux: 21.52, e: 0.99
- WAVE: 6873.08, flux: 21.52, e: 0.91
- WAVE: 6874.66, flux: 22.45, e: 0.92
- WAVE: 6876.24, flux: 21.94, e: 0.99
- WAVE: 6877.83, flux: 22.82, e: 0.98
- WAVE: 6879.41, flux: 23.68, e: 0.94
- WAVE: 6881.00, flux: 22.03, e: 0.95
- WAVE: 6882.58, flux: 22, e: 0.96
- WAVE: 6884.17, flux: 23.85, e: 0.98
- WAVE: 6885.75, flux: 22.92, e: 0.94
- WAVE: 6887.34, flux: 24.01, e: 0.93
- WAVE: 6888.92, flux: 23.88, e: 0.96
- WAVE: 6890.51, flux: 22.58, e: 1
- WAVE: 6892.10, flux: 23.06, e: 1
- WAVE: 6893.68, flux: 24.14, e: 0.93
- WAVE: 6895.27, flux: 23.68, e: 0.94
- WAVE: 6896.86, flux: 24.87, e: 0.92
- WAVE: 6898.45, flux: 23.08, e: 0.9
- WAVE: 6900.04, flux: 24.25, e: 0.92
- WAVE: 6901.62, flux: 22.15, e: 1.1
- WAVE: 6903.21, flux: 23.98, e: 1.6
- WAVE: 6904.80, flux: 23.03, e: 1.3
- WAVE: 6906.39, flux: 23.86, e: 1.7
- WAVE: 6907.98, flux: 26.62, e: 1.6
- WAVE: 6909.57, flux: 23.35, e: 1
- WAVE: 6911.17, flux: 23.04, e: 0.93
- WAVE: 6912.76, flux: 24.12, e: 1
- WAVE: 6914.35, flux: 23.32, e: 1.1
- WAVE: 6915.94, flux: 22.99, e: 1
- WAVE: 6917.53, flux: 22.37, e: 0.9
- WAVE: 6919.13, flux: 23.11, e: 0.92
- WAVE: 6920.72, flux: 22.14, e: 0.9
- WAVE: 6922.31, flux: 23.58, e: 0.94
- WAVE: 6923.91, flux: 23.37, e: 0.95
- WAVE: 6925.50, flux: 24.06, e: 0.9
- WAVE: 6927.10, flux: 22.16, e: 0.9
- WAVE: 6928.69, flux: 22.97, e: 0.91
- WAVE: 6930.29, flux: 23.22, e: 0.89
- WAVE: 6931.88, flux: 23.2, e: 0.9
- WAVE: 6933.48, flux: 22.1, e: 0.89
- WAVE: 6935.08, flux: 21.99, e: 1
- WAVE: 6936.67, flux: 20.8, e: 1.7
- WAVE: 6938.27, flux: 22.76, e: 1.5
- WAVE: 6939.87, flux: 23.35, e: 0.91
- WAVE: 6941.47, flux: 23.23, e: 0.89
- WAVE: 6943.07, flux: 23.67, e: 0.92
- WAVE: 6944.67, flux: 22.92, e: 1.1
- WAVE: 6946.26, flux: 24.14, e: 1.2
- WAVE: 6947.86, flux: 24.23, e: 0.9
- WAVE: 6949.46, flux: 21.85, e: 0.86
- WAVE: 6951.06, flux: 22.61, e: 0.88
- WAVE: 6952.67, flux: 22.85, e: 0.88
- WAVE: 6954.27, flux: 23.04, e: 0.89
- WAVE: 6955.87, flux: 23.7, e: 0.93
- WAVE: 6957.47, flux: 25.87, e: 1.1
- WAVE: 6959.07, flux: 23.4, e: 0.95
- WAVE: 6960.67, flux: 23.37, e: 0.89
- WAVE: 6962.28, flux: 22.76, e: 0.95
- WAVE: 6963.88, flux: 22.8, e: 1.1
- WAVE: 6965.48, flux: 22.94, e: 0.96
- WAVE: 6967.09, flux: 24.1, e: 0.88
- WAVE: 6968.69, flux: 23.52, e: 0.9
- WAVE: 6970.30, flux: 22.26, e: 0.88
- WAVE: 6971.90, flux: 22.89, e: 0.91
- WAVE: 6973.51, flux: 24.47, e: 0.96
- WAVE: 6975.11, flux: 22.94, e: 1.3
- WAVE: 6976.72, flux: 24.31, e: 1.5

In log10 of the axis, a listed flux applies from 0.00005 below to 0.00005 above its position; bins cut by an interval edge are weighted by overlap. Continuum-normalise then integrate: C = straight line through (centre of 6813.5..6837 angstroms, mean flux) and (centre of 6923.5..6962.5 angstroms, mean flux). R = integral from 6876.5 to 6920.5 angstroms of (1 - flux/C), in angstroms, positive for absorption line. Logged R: -0.8 angstroms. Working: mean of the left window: 22.8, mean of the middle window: 23.4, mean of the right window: 23.1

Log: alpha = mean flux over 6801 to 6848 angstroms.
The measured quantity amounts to 22.5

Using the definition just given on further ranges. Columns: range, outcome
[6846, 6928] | 23.1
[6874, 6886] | 22.7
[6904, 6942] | 23.1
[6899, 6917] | 23.7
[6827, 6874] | 22.5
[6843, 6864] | 22.4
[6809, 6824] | 22.7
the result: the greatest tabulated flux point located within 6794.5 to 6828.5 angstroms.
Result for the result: 26.41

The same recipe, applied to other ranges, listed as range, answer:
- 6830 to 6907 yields 24.87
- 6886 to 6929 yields 26.62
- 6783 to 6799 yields 24.02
